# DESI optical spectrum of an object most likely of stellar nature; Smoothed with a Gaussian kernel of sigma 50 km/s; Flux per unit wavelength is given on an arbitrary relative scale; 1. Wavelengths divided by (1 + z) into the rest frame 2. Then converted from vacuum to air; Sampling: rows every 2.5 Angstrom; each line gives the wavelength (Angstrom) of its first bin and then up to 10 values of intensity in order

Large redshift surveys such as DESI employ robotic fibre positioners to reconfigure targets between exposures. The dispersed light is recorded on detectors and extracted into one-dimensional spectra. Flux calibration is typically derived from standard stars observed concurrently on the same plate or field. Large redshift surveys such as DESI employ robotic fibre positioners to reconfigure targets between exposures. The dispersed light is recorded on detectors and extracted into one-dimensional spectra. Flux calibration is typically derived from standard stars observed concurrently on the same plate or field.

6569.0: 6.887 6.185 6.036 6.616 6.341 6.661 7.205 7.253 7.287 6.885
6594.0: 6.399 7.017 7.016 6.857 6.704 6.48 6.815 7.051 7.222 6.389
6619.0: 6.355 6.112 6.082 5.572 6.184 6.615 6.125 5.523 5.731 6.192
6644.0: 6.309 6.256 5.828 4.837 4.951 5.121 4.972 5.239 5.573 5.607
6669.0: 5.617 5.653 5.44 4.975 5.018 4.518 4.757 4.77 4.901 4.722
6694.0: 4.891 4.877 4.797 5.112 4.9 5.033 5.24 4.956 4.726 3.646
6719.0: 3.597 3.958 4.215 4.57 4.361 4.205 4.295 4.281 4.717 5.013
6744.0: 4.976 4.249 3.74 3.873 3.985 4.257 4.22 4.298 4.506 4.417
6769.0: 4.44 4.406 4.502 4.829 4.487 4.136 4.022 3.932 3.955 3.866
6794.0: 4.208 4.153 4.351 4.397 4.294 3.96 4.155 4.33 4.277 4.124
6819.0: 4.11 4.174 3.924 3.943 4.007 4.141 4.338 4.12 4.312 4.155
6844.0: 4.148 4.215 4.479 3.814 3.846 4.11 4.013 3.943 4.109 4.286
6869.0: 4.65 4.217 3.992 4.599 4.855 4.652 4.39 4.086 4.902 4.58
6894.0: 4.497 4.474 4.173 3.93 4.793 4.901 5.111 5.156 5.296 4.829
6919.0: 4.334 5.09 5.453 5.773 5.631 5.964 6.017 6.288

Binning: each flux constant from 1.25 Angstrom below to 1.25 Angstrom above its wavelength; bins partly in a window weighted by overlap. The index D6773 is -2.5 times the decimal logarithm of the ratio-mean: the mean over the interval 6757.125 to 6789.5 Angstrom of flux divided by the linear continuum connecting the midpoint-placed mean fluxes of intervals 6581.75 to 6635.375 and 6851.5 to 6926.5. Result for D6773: 0.242 mag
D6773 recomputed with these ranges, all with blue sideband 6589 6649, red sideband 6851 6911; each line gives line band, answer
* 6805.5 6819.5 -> 0.18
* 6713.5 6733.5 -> 0.33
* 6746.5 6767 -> 0.28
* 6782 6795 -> 0.27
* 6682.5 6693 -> 0.23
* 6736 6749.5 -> 0.20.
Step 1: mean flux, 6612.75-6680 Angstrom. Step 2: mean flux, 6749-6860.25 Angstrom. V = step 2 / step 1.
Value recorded 0.7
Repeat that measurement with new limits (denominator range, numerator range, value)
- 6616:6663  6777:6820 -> 0.72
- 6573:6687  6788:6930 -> 0.73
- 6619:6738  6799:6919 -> 0.84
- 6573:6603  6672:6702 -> 0.72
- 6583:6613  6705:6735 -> 0.64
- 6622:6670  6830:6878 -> 0.73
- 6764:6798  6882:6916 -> 1.09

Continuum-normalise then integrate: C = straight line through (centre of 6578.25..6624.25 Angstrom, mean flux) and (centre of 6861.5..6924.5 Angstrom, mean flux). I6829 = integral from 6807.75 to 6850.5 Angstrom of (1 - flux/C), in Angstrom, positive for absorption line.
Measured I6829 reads 7.5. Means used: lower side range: 6.76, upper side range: 4.59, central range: 4.17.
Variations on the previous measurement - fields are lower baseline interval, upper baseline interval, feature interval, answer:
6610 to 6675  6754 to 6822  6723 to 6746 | 1.6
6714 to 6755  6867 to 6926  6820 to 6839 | 1.6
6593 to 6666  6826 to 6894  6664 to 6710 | 4.8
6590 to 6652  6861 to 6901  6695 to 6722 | 5.0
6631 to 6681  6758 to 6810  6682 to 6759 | 6.1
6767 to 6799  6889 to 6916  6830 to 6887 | 3.8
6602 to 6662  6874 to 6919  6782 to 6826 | 8.6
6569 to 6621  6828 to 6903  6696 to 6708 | 1.7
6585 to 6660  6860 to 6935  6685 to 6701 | 2.8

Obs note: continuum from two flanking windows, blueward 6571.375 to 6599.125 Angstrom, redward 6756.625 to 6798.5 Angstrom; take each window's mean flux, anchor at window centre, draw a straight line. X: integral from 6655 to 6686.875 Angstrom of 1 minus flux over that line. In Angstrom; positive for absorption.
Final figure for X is 2.6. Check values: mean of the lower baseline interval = 6.75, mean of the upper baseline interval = 4.27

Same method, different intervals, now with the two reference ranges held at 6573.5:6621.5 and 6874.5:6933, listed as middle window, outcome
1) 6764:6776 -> 2.55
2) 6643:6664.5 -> 3.26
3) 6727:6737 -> 2.72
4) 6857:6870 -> 2.31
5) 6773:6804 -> 7.40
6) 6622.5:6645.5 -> 1.73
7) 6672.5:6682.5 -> 1.99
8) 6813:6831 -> 4.28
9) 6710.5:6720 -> 2.83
